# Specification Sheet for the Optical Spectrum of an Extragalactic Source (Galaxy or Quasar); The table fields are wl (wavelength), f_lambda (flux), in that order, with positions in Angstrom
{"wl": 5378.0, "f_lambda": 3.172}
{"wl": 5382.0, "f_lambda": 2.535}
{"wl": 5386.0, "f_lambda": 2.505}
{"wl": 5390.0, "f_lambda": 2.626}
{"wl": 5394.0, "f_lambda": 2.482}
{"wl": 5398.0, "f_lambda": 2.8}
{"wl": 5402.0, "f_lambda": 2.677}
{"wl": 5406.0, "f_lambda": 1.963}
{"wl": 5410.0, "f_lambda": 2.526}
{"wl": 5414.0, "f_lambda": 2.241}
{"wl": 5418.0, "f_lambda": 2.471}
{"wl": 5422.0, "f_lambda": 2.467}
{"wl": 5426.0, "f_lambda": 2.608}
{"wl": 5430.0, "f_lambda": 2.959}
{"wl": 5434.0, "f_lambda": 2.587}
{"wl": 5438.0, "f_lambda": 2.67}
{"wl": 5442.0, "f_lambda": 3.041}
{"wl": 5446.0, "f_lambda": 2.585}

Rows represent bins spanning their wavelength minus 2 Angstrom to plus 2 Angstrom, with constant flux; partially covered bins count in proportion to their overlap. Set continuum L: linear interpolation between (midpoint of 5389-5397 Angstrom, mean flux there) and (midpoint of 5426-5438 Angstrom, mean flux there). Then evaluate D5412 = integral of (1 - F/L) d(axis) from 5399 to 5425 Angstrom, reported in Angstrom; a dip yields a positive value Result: 2.3 Angstrom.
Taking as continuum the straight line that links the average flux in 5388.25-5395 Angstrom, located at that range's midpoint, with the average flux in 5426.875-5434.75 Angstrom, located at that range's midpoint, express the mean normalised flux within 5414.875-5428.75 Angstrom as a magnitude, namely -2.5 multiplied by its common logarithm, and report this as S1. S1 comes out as 0.09 mag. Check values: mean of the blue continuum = 2.56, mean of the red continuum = 2.78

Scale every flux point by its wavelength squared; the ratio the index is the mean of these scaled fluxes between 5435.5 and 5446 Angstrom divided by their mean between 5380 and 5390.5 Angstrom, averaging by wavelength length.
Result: 1.12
